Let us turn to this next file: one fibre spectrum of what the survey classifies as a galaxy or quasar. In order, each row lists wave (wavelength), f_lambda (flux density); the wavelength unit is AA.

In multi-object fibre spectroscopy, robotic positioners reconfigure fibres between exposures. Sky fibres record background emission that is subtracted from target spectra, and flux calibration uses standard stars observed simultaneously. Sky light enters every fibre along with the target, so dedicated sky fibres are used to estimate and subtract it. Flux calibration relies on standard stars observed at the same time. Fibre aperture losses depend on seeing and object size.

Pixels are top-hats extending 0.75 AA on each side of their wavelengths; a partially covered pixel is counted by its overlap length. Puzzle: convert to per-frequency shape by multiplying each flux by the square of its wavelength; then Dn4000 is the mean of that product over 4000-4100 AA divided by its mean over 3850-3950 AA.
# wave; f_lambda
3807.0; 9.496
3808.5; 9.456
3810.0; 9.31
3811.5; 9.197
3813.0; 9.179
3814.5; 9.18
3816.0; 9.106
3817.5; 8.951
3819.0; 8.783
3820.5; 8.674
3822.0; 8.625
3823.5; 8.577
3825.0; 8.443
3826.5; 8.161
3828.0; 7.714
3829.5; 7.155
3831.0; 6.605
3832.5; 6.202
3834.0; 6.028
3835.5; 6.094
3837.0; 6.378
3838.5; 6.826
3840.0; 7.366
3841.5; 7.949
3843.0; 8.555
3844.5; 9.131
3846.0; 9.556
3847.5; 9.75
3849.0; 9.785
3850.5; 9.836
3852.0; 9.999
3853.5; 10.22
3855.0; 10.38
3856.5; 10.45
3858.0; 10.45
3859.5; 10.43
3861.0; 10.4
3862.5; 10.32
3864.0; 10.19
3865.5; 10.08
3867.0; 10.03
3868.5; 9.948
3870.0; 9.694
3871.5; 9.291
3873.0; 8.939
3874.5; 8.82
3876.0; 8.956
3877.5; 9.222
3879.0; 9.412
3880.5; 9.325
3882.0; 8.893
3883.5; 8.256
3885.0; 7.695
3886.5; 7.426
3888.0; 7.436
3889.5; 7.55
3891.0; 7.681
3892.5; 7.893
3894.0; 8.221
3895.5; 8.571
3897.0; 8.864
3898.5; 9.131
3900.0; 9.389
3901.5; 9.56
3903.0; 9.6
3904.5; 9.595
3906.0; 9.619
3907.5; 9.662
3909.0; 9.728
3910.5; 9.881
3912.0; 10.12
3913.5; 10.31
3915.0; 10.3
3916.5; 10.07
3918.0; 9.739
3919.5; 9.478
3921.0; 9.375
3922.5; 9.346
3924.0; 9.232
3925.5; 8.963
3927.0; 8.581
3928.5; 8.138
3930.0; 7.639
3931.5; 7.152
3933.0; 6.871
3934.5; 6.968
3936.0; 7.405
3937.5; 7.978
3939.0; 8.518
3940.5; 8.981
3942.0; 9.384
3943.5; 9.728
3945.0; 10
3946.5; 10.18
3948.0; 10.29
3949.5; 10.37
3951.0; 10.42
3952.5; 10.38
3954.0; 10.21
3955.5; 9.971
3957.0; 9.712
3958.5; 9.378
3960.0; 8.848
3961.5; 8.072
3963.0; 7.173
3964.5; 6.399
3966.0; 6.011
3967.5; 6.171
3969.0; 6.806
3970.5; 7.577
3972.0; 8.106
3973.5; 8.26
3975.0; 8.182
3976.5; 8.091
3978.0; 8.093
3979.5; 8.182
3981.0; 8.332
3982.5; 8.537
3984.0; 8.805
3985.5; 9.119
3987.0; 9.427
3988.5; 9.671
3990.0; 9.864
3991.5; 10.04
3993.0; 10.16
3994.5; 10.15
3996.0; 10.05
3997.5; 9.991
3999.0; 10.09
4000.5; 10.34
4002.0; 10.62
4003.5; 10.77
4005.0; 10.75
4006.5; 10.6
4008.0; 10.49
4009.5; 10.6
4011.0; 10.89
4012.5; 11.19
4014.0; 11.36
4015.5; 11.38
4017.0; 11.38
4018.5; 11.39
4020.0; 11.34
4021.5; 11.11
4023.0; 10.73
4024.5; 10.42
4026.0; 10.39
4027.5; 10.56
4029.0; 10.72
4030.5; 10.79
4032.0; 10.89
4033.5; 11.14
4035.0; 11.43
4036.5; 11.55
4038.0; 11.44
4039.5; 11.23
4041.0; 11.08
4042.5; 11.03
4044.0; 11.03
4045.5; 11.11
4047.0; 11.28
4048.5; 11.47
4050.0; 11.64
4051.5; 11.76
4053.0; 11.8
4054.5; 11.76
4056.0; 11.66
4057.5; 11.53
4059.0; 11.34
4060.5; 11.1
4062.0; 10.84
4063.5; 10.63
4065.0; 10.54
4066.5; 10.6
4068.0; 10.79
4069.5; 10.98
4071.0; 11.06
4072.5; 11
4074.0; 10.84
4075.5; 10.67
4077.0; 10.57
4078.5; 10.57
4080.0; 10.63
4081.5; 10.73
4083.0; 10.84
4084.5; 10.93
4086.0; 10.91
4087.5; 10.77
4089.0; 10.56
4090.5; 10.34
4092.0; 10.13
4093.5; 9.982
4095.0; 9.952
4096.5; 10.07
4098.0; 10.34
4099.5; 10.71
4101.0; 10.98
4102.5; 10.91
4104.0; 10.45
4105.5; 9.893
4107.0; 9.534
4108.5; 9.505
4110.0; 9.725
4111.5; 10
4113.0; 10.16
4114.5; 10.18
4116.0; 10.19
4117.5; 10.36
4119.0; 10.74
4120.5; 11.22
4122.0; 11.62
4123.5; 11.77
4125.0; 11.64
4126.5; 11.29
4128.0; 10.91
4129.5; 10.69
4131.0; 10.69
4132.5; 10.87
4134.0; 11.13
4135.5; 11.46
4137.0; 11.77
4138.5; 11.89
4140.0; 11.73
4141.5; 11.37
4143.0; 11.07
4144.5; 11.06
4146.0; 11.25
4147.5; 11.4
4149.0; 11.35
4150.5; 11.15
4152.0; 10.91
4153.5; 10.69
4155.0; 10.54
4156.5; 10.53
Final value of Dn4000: 1.28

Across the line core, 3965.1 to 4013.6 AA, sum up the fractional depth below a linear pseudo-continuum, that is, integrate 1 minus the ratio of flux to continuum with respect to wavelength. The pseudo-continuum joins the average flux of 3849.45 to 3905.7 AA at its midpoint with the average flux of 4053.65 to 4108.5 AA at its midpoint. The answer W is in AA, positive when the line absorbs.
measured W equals 3.85 AA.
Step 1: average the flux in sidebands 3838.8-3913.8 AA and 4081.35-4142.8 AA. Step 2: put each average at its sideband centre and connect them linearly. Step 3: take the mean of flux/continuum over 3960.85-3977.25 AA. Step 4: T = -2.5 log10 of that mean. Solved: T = 0.32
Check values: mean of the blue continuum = 9.25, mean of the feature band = 7.35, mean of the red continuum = 10.7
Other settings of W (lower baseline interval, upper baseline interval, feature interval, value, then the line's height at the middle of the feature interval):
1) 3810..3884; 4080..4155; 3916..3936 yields 1.9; 9.44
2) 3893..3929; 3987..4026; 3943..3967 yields 1.9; 9.94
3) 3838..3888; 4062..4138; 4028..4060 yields -3.0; 10.3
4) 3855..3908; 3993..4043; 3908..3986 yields 9.3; 9.98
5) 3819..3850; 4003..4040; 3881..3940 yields 2.6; 9.16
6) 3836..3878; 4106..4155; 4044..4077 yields -2.0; 10.5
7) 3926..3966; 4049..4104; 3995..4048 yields -4.9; 9.96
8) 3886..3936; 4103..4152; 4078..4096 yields 0.0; 10.5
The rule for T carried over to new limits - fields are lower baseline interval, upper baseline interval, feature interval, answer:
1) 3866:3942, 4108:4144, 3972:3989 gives 0.12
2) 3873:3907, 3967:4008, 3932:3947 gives 0.05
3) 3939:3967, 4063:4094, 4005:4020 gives -0.12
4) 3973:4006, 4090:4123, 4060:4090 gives -0.07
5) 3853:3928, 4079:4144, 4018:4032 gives -0.07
